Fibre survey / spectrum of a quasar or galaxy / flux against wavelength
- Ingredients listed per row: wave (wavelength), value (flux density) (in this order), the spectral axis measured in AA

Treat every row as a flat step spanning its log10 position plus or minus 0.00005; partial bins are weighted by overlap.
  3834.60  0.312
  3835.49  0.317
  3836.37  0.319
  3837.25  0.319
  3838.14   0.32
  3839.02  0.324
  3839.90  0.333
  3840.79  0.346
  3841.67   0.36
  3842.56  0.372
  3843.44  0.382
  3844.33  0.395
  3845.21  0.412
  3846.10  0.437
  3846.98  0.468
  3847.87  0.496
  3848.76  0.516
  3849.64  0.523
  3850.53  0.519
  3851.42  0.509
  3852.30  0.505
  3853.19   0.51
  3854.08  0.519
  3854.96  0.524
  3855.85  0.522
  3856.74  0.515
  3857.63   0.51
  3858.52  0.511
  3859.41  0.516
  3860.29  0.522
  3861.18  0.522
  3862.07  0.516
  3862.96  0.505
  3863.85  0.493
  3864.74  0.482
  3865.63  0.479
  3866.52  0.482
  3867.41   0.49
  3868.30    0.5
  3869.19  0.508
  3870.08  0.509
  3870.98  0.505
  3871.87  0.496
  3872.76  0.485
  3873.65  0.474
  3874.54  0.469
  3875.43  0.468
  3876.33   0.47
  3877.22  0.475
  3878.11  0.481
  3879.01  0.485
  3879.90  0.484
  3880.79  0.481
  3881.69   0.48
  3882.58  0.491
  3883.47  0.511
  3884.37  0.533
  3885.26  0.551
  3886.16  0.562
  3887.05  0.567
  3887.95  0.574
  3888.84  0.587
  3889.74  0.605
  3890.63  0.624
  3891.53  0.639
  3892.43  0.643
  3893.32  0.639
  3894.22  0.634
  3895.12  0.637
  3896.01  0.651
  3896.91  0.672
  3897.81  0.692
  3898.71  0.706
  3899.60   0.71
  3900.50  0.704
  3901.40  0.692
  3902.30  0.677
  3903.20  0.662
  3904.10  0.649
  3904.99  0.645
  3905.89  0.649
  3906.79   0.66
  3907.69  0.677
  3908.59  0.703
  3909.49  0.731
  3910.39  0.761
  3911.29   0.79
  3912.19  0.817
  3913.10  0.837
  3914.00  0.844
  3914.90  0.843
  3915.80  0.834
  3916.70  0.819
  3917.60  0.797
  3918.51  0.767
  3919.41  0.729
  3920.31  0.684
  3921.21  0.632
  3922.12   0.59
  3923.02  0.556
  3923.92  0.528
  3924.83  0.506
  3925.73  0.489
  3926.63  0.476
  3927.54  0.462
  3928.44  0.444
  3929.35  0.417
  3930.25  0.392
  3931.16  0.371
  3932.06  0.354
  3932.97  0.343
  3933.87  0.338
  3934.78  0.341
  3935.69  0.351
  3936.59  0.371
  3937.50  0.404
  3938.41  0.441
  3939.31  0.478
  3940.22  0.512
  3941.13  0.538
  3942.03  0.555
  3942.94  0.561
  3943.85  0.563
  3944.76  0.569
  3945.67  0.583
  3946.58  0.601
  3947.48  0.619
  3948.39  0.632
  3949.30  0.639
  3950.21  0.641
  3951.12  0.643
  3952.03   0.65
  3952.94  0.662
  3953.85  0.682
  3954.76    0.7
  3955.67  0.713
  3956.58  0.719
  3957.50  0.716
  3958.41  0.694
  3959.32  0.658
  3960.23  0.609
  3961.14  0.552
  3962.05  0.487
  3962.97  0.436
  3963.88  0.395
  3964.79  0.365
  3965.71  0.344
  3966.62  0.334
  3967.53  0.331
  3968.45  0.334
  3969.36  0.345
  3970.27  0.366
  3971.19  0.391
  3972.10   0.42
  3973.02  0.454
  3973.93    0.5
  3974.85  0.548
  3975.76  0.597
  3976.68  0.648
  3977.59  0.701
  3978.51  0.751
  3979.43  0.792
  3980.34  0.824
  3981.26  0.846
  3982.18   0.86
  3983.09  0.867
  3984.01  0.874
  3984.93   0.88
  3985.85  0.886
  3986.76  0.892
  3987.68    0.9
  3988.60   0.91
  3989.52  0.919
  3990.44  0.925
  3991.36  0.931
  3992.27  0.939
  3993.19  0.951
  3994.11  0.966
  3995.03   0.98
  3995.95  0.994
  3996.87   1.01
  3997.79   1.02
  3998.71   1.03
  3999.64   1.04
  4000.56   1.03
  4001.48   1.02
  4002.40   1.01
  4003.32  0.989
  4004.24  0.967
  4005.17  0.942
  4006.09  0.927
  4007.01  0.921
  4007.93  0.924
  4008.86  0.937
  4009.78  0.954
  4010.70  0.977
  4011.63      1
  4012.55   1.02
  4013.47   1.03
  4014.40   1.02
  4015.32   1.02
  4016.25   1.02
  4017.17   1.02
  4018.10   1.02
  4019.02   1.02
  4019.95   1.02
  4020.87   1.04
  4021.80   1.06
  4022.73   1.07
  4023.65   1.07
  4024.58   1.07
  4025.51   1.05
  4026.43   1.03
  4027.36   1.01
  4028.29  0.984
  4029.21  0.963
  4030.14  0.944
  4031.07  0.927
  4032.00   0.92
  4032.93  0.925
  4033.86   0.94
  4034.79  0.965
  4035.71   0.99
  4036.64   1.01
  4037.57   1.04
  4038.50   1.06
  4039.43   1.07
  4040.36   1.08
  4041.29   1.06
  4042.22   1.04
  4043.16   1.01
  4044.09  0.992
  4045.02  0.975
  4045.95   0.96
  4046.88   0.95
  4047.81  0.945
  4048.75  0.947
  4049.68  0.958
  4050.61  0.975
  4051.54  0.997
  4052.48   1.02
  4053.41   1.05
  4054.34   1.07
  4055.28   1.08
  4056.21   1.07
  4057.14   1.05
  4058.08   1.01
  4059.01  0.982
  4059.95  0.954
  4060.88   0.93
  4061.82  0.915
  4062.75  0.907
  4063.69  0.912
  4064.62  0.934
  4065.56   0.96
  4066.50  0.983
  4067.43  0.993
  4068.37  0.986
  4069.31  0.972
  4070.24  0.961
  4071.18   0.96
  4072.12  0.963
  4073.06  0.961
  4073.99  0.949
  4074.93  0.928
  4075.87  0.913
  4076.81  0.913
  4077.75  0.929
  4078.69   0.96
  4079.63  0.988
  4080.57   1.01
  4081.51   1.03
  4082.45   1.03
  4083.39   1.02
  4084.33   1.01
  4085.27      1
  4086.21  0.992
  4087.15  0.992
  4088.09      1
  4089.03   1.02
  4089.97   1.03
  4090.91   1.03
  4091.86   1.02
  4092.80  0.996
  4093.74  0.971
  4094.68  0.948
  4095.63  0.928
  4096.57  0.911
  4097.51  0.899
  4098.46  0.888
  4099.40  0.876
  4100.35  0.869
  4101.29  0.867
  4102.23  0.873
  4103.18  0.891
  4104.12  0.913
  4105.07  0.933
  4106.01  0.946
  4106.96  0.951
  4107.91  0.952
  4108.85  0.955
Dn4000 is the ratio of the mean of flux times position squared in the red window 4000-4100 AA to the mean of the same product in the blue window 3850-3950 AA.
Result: 1.88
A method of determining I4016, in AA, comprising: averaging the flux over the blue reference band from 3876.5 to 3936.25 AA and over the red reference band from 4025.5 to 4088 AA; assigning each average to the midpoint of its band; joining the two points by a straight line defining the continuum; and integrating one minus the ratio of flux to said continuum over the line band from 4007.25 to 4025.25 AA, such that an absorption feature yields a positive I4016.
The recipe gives -2.7 AA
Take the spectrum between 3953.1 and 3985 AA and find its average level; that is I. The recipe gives 0.59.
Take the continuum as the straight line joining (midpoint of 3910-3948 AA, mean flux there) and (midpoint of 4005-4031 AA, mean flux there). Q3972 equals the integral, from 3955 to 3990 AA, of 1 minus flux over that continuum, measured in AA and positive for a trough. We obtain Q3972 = 7.0 AA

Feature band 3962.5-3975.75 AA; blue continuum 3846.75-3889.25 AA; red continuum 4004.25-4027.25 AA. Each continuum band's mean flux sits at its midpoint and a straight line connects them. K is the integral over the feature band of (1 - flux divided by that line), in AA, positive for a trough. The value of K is 6.9 AA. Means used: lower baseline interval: 0.506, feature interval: 0.404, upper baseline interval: 1.01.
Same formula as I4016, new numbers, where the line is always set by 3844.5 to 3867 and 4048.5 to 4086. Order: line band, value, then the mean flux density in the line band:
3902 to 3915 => -2.25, 0.727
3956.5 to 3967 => 3.10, 0.52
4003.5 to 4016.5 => -1.92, 0.975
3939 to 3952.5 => 2.25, 0.587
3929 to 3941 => 4.99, 0.397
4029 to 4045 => -1.49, 0.996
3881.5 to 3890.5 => 0.28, 0.551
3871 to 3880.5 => 1.13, 0.48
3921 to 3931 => 2.52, 0.492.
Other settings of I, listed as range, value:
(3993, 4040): 0.999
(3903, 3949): 0.586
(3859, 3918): 0.603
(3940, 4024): 0.773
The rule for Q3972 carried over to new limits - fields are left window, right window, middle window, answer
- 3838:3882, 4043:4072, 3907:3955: 4.4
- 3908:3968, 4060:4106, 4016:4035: -4.7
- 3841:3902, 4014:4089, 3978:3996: -1.4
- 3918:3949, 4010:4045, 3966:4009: 0.6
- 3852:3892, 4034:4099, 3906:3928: -2.4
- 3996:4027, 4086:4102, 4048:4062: -0.3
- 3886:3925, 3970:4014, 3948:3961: 2.0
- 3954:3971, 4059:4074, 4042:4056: -1.9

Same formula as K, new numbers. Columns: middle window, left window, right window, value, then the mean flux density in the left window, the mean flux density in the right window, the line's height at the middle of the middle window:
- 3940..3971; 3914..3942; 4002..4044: 5.14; 0.532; 1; 0.668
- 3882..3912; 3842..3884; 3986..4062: -2.46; 0.487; 0.992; 0.594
